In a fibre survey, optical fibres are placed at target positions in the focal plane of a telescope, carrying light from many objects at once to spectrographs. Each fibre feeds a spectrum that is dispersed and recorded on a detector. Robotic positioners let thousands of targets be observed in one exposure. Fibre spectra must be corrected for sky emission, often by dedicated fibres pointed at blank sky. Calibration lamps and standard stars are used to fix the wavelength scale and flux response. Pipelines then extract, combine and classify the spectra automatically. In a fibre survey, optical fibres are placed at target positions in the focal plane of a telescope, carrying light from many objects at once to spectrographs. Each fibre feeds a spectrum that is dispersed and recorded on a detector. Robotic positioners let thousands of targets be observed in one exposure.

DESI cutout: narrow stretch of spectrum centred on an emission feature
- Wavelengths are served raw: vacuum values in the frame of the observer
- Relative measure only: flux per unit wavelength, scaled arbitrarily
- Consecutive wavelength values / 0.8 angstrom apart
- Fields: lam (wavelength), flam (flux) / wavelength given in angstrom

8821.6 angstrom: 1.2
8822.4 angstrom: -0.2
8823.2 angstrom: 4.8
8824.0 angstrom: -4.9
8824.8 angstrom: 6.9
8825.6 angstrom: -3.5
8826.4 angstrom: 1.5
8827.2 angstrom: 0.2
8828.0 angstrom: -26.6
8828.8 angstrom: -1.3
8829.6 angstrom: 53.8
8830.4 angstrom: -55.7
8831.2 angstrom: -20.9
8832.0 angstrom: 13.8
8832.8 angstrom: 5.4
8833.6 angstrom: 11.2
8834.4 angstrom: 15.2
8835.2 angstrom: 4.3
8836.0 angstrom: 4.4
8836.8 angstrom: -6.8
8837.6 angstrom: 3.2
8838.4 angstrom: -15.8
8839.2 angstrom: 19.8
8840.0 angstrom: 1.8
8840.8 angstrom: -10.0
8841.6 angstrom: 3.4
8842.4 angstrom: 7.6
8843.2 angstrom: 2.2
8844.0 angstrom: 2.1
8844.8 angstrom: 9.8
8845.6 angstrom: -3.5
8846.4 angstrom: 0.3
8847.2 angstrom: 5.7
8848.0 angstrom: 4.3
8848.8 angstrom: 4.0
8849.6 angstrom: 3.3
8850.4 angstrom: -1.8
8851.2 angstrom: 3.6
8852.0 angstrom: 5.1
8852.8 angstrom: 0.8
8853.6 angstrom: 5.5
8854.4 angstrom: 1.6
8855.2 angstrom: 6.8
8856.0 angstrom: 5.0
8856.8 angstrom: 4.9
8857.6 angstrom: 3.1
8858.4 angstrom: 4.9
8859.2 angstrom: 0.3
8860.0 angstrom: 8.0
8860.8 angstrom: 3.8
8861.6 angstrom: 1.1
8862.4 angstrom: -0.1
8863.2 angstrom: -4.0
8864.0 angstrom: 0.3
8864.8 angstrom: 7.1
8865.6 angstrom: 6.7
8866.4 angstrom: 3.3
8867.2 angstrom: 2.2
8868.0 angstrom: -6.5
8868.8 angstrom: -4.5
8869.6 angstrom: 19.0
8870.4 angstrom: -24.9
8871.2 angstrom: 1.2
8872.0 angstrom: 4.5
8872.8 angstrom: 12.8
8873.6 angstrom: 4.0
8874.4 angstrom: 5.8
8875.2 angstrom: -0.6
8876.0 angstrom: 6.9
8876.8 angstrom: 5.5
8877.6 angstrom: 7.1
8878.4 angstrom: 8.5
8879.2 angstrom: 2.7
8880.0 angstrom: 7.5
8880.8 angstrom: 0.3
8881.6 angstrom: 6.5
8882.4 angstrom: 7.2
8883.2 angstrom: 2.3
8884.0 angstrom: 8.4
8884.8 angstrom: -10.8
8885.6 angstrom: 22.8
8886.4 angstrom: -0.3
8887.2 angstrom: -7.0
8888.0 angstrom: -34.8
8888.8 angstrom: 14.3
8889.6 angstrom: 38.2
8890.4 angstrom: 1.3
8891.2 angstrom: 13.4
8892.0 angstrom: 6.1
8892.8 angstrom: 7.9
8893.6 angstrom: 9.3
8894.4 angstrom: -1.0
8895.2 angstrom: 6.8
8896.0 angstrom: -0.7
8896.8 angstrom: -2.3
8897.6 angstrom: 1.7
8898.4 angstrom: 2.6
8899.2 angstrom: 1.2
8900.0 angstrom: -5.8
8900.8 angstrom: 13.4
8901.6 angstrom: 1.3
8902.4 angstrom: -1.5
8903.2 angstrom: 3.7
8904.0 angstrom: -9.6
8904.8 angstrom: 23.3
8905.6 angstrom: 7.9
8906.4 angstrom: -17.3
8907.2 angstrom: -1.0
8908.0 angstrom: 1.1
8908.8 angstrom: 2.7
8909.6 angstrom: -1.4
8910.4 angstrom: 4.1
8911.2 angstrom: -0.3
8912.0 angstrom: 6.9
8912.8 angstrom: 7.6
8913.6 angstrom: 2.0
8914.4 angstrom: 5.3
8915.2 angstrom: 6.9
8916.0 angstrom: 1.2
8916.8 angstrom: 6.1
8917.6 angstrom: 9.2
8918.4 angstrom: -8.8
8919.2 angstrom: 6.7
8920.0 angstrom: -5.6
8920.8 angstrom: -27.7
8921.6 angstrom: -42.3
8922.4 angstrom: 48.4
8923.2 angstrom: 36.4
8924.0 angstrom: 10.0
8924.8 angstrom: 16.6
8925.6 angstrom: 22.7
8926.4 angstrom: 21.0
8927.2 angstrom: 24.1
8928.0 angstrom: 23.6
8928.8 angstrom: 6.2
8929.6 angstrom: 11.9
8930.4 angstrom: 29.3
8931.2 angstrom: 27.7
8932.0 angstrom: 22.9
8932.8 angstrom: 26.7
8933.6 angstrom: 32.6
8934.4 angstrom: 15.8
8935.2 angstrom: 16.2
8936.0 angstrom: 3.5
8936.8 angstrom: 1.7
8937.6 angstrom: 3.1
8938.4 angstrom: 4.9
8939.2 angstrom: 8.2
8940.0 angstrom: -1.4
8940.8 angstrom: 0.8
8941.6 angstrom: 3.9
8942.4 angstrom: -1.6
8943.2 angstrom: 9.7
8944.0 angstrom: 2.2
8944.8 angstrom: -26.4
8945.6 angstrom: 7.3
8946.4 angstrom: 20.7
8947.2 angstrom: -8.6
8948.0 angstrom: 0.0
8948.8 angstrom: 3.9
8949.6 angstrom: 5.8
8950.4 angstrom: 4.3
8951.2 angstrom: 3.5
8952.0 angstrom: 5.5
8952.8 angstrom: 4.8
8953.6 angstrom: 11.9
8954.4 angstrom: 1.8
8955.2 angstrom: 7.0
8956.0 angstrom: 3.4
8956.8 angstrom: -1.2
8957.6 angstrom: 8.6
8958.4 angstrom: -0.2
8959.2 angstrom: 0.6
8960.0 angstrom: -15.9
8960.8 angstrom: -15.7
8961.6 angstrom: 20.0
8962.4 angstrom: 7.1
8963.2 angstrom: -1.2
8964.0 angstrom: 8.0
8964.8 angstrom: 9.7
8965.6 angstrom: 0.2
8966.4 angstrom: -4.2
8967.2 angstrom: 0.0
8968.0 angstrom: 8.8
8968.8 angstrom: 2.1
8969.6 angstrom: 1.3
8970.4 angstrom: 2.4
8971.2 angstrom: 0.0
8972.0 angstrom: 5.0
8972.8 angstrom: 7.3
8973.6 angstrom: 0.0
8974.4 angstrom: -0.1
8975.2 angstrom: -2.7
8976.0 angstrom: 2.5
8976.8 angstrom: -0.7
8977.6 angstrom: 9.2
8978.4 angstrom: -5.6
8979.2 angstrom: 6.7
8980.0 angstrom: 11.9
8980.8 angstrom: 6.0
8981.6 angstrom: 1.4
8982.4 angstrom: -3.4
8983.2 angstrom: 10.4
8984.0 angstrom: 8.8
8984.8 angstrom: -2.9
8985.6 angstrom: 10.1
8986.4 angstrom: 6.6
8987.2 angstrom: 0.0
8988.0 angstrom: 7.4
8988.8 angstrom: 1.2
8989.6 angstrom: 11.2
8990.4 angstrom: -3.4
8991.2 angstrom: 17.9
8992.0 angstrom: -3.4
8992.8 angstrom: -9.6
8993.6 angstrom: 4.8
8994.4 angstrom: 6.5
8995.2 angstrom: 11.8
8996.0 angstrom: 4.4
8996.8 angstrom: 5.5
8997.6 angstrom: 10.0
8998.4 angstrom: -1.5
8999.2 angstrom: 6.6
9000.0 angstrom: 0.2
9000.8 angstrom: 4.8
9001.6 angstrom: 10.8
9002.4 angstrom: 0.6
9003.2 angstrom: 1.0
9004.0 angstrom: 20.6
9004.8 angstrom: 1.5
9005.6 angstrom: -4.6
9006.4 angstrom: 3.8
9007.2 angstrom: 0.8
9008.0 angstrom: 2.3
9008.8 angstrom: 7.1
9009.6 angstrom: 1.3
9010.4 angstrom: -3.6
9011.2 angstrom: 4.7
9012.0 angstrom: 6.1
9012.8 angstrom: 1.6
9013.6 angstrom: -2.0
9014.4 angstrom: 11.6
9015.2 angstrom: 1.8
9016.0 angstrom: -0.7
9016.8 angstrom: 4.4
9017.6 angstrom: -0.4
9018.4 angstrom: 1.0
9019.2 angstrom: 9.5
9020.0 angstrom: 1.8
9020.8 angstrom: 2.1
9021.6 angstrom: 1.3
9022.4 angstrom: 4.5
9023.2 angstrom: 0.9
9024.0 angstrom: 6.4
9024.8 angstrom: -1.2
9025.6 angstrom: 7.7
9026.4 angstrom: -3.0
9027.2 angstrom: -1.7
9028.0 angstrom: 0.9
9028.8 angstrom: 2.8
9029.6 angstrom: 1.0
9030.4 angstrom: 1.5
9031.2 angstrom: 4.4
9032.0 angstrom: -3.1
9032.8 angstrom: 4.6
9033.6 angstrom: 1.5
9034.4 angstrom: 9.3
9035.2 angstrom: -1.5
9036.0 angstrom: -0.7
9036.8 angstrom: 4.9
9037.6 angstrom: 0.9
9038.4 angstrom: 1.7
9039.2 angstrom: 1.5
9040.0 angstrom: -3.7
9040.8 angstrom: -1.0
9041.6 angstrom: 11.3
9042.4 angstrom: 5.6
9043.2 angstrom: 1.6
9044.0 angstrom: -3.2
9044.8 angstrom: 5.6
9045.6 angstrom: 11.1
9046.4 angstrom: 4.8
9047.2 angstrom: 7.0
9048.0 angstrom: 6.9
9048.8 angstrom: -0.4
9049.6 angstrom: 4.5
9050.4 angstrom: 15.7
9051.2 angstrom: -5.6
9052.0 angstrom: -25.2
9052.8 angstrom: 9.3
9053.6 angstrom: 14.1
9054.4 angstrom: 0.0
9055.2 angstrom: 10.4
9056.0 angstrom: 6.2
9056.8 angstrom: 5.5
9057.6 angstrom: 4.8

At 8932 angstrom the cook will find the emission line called [O II] 3727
